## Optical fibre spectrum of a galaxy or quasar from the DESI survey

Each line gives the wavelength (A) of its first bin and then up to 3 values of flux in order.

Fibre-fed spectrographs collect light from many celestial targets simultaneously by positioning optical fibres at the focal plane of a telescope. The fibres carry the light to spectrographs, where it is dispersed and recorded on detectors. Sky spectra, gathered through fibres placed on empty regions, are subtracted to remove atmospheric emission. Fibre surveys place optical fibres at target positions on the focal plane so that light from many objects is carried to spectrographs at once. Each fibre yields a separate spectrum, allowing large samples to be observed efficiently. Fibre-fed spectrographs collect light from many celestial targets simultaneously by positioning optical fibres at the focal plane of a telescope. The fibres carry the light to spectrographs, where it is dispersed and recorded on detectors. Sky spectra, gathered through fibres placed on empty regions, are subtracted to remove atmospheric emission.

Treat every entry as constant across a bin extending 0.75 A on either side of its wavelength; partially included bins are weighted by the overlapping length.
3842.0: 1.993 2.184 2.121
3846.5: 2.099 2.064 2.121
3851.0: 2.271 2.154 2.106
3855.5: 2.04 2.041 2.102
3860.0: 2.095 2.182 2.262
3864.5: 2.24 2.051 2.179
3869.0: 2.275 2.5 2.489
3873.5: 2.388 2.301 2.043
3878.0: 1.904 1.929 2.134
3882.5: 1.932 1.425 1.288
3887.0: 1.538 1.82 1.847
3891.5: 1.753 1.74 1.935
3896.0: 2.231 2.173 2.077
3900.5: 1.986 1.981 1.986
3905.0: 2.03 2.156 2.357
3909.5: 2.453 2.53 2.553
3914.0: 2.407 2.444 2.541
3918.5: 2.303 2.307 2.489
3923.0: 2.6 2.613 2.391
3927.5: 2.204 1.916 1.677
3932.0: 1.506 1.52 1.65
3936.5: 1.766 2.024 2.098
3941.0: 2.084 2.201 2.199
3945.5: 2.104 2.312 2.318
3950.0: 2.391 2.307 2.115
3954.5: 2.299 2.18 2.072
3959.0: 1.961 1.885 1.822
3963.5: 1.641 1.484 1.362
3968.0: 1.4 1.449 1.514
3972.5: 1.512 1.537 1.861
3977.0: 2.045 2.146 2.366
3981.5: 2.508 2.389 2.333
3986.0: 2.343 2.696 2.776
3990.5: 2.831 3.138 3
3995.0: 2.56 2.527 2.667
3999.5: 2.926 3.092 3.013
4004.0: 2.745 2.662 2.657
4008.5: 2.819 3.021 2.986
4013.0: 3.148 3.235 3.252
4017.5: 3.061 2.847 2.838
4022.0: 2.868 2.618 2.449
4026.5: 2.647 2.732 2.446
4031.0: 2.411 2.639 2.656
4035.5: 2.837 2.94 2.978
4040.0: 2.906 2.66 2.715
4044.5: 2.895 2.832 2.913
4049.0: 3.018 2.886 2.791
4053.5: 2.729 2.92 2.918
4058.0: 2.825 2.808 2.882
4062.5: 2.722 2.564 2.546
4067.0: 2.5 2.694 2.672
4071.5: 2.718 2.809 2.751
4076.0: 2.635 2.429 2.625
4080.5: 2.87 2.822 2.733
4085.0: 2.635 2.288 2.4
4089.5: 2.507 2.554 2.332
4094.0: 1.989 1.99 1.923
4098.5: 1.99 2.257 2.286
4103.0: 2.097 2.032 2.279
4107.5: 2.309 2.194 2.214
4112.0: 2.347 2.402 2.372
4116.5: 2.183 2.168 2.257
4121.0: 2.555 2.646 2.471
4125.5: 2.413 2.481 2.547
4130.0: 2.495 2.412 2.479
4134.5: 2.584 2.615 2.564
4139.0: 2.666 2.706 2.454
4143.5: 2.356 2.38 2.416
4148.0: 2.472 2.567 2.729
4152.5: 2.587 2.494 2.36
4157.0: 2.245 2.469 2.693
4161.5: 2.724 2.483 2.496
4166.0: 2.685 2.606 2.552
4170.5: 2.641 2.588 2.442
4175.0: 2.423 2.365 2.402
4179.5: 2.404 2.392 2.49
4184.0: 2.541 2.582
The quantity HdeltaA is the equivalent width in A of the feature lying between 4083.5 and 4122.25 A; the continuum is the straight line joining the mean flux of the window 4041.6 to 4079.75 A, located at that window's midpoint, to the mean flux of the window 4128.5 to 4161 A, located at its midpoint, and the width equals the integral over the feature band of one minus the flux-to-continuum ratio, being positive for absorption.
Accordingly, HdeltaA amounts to 5.23 A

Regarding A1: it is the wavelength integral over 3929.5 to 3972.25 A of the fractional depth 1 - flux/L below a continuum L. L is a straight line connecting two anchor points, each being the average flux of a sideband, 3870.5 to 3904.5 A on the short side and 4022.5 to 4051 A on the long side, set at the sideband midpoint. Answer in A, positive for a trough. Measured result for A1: 7.3 A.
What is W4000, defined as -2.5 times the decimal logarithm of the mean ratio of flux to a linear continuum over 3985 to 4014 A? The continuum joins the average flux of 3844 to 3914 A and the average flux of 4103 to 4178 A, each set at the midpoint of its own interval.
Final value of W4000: -0.24 mag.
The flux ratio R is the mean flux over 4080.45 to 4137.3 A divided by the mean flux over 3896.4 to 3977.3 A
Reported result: 1.15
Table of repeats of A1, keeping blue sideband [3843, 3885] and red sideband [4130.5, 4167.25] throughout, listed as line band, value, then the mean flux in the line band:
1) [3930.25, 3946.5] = 2.4 A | 1.91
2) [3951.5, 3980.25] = 5.6 A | 1.83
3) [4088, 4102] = 1.4 A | 2.21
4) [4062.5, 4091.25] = -2.3 A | 2.62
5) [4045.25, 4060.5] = -3.0 A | 2.86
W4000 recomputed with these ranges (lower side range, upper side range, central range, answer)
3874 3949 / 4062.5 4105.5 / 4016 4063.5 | -0.184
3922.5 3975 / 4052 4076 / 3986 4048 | -0.170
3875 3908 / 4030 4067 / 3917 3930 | -0.125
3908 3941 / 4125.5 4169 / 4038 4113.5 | -0.065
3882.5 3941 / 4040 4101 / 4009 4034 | -0.155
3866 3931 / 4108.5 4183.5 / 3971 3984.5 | 0.109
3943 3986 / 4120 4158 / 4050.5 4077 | -0.197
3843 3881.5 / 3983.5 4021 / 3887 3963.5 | 0.166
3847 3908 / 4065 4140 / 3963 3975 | 0.424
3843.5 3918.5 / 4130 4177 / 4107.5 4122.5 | 0.068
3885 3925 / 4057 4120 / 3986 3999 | -0.198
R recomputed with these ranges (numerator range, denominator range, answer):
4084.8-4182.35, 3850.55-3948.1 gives 1.15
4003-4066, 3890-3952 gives 1.31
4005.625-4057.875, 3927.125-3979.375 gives 1.49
